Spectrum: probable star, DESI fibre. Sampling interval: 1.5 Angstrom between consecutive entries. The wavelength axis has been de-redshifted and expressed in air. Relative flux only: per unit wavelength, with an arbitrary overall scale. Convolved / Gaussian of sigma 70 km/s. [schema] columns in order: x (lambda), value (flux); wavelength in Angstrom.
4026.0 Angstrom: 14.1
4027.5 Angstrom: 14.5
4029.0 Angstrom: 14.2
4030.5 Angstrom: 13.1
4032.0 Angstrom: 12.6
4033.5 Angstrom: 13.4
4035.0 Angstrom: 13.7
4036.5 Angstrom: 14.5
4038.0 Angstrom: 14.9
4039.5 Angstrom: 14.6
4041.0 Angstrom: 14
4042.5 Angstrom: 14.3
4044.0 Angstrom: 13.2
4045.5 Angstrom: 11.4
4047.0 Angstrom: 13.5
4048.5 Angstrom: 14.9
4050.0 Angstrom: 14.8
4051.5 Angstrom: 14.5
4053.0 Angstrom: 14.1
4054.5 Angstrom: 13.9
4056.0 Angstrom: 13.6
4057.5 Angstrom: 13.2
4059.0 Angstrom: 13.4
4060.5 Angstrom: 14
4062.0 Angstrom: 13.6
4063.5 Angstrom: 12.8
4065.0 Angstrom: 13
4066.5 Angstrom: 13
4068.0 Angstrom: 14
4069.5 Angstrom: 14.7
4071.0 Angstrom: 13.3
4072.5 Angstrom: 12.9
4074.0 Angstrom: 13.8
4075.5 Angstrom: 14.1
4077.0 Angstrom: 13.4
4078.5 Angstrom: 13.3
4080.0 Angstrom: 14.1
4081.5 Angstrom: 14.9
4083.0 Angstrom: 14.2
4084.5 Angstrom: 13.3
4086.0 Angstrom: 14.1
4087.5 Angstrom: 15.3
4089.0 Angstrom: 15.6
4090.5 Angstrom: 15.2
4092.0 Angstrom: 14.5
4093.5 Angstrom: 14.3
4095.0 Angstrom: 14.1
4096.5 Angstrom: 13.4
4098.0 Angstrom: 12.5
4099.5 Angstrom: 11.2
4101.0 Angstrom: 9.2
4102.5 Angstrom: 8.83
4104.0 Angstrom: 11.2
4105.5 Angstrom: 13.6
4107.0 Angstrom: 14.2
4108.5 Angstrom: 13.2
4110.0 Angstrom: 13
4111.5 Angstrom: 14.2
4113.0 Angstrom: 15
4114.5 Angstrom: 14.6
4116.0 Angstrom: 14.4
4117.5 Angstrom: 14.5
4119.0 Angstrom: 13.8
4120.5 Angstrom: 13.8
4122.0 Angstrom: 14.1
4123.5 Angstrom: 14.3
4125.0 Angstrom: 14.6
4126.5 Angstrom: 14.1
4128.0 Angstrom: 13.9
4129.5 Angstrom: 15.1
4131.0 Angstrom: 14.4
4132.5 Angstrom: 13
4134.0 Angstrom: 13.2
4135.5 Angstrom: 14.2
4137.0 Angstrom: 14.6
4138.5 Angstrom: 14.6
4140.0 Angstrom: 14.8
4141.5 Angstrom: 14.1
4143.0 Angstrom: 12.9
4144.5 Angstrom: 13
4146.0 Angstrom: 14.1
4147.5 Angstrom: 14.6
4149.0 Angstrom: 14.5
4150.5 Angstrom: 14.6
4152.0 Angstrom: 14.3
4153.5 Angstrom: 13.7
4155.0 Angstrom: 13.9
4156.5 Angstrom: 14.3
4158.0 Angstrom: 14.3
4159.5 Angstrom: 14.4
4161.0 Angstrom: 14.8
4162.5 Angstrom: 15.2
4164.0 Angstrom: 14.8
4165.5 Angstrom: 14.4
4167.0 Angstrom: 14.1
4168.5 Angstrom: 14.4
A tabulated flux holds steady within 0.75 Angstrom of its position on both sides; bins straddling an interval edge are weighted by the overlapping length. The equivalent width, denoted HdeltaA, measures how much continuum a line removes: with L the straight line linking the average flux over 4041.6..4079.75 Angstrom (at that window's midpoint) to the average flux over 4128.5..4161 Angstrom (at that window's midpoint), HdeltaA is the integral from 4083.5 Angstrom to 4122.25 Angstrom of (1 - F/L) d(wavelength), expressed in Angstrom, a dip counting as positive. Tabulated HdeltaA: 1.1 Angstrom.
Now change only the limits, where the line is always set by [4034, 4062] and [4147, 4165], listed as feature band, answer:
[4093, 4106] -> 2.0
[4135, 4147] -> 0.3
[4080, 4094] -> -0.5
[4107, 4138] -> 0.4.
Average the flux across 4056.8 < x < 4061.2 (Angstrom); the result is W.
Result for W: 13.5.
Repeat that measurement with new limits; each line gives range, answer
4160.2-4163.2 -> 15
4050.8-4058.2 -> 13.9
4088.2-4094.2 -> 14.9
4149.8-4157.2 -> 14.2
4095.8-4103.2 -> 11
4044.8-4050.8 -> 13.7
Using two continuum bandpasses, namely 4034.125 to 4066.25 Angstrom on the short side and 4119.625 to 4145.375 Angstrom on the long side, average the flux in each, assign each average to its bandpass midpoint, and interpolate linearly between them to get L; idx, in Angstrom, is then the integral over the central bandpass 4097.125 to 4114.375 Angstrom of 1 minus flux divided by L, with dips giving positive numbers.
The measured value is 1.9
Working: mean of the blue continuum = 13.8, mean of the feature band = 12.5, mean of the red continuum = 14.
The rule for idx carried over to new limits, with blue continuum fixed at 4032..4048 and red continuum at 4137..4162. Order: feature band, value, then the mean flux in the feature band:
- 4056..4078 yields 0.5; 13.5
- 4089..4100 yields 0.1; 13.8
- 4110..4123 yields -0.2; 14.2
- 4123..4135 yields 0.0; 14.1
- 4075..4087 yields 0.0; 14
